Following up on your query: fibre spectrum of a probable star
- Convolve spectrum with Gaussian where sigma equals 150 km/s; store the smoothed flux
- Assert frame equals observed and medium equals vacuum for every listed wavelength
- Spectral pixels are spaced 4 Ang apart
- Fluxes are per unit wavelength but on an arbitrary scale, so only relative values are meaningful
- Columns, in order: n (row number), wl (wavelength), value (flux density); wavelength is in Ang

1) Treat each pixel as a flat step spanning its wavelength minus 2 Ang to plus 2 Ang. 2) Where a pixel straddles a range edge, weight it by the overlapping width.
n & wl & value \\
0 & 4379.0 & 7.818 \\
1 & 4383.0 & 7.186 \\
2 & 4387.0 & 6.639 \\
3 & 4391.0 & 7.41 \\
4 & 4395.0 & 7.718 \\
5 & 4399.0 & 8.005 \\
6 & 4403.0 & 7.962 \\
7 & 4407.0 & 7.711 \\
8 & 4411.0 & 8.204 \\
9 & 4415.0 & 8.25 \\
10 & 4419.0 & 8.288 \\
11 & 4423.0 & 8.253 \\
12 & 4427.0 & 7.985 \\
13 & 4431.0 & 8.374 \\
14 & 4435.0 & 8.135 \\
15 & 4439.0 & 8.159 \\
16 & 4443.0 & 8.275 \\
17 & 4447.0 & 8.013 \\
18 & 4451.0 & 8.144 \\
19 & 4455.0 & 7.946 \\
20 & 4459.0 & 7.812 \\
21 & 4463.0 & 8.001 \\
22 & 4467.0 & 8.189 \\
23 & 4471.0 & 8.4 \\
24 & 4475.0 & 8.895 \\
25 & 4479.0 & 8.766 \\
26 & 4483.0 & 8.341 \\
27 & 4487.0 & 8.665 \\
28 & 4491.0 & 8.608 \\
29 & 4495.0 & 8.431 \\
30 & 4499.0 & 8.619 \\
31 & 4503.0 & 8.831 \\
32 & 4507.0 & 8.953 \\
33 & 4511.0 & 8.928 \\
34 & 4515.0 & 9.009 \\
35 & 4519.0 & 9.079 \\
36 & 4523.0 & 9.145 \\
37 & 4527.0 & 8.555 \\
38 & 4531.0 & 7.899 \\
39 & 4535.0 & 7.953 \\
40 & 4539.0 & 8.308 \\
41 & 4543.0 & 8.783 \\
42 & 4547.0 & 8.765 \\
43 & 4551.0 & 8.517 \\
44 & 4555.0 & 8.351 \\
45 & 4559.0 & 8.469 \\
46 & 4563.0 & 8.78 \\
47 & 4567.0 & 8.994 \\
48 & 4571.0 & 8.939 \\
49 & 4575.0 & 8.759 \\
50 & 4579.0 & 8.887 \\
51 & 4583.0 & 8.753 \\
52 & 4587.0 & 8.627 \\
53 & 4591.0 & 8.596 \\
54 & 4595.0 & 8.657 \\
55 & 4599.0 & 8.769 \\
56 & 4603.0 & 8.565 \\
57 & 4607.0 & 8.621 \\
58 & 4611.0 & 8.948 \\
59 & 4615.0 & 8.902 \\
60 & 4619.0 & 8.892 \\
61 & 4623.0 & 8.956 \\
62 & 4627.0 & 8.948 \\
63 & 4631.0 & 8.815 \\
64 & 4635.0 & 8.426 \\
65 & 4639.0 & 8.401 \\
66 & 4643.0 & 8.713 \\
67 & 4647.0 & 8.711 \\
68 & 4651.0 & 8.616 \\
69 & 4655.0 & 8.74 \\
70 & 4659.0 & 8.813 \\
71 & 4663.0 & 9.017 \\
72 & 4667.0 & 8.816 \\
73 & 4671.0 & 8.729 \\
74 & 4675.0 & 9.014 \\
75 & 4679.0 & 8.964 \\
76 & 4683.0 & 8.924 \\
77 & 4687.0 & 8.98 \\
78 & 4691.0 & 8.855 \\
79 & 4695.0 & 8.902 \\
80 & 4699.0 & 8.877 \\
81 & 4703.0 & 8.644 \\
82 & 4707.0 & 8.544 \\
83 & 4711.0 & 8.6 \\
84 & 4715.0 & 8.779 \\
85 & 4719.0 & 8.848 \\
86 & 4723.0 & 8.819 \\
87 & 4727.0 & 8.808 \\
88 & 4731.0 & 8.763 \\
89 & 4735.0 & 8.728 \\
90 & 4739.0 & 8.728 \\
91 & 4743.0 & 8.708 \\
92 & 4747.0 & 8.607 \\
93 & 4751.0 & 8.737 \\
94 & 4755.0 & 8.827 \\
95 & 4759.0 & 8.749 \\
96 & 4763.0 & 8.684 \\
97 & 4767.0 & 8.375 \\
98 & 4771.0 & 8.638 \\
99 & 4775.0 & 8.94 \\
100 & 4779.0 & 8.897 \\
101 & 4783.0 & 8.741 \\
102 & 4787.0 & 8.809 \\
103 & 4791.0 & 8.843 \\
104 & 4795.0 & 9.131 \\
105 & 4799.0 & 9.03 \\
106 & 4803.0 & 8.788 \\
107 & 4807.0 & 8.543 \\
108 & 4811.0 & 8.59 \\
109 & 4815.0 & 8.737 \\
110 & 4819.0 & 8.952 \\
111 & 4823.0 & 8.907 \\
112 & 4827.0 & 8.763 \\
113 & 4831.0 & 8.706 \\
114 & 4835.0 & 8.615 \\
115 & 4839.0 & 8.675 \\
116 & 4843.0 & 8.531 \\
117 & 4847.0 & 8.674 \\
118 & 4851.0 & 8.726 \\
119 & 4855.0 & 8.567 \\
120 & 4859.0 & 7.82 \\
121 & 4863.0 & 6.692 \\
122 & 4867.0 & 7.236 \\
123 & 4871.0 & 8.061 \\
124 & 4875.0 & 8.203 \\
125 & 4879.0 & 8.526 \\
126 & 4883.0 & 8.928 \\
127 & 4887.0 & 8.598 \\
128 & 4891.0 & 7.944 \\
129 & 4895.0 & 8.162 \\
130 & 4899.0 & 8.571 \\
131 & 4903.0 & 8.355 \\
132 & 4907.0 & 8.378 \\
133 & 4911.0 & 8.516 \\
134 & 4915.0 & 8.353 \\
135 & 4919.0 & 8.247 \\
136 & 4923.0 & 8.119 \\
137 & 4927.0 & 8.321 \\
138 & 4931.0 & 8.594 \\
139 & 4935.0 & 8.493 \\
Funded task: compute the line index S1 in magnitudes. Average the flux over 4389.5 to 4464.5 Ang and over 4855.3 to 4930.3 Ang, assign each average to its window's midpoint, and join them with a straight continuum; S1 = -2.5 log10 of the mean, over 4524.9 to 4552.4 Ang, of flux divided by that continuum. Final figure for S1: -0.043 mag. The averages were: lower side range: 8.04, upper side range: 8.18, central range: 8.4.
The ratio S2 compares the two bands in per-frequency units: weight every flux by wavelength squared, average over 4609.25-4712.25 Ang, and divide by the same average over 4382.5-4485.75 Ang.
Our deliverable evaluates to 1.2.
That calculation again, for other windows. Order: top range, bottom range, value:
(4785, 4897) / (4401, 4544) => 1.19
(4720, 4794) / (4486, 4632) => 1.09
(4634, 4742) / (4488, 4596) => 1.08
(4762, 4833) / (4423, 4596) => 1.17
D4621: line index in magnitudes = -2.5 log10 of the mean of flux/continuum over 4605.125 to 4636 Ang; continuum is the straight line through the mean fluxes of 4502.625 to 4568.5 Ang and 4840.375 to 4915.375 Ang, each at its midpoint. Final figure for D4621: -0.03 mag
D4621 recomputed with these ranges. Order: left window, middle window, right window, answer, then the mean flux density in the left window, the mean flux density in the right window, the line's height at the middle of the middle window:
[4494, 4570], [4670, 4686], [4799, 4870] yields -0.045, 8.66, 8.45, 8.56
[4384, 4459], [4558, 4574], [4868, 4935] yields -0.095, 7.96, 8.35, 8.08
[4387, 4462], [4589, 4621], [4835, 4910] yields -0.082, 8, 8.27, 8.11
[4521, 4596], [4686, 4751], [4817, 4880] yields -0.036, 8.62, 8.35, 8.47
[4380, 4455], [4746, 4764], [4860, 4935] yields -0.077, 7.93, 8.21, 8.13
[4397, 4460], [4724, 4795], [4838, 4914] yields -0.068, 8.1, 8.27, 8.22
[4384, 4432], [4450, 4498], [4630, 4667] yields -0.034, 7.88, 8.7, 8.1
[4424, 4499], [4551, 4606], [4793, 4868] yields -0.042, 8.29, 8.53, 8.37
